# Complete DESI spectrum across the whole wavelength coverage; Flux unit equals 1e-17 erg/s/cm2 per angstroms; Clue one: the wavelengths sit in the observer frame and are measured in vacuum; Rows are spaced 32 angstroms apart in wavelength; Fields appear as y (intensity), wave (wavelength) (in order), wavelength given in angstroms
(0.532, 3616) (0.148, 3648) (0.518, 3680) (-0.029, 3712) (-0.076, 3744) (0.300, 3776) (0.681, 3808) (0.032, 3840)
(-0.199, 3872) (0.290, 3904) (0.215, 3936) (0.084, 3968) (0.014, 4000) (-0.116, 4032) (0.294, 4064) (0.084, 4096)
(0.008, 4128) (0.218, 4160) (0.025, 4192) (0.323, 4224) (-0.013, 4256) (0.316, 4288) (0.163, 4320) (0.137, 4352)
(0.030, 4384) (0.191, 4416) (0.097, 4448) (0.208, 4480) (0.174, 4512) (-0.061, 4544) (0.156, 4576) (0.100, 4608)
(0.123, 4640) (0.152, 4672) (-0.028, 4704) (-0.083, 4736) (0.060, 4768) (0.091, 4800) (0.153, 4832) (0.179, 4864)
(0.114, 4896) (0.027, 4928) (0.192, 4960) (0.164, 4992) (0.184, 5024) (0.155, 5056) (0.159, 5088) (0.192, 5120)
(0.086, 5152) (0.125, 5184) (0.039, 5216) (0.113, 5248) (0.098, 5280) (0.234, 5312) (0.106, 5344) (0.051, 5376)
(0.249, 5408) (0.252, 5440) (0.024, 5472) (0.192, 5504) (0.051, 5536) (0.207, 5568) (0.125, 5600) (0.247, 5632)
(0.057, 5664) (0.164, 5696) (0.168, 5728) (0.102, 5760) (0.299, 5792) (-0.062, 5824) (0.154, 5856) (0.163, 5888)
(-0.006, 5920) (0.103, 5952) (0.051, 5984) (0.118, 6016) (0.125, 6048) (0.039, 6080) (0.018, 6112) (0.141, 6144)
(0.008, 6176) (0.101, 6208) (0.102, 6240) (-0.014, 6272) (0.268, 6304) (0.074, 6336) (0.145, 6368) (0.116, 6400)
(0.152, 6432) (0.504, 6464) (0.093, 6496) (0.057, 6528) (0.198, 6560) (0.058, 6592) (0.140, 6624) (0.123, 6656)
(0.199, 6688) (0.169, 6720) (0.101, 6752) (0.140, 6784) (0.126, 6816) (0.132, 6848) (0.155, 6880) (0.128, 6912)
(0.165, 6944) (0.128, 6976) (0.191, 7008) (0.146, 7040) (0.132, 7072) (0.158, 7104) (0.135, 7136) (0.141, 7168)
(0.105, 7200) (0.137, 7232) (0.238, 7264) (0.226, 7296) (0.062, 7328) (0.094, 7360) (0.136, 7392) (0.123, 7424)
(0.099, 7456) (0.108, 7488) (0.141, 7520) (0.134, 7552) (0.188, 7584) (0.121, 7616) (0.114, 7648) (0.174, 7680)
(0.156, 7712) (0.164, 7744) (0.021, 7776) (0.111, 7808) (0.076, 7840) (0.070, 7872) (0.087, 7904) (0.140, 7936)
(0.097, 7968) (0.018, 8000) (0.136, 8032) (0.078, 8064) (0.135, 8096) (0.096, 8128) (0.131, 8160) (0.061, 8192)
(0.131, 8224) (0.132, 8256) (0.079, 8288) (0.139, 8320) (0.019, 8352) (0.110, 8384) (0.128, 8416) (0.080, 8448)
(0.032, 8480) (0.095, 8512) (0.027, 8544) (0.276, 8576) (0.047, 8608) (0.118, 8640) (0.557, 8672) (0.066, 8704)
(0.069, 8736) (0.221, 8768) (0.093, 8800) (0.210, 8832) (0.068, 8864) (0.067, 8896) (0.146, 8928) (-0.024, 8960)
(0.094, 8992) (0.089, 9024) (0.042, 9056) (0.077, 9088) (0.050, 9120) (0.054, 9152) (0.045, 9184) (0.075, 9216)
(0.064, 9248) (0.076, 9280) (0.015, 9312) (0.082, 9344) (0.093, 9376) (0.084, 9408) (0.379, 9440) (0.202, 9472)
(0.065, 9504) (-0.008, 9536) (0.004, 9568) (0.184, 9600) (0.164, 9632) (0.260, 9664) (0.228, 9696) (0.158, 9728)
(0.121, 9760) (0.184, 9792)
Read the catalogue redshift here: 0.731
